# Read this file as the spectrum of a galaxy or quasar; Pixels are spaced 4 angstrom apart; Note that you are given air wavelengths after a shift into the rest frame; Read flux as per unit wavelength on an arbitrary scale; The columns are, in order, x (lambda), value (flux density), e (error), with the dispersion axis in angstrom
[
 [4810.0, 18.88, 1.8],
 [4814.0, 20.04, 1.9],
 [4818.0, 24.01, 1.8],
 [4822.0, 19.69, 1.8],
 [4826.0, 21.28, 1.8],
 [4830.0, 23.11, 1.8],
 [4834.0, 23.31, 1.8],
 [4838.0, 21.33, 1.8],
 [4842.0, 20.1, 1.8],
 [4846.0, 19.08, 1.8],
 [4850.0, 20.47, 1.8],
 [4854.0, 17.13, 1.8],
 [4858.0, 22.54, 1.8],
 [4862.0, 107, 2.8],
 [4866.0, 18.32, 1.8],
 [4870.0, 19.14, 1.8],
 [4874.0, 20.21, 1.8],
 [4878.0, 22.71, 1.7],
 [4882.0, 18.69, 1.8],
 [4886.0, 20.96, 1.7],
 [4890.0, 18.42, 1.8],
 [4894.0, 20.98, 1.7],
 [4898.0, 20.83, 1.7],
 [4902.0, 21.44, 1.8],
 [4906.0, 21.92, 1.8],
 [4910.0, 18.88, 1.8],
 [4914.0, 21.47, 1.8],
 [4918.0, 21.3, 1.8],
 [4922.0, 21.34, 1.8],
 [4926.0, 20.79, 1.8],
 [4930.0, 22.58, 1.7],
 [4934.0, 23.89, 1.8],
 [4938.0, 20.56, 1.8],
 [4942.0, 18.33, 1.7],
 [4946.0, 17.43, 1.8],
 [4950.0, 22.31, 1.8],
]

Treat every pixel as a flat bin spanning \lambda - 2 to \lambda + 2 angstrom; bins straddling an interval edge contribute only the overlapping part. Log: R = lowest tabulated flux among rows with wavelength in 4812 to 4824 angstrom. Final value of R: 19.69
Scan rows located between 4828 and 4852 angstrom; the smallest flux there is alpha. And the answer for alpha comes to 19.08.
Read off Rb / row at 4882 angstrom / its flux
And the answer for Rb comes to 18.69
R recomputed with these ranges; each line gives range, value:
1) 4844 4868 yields 17.13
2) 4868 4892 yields 18.42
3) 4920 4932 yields 20.79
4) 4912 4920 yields 21.3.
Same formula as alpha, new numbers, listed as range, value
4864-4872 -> 18.32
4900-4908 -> 21.44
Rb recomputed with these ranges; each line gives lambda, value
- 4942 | 18.33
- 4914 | 21.47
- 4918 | 21.3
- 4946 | 17.43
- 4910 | 18.88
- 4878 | 22.71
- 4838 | 21.33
